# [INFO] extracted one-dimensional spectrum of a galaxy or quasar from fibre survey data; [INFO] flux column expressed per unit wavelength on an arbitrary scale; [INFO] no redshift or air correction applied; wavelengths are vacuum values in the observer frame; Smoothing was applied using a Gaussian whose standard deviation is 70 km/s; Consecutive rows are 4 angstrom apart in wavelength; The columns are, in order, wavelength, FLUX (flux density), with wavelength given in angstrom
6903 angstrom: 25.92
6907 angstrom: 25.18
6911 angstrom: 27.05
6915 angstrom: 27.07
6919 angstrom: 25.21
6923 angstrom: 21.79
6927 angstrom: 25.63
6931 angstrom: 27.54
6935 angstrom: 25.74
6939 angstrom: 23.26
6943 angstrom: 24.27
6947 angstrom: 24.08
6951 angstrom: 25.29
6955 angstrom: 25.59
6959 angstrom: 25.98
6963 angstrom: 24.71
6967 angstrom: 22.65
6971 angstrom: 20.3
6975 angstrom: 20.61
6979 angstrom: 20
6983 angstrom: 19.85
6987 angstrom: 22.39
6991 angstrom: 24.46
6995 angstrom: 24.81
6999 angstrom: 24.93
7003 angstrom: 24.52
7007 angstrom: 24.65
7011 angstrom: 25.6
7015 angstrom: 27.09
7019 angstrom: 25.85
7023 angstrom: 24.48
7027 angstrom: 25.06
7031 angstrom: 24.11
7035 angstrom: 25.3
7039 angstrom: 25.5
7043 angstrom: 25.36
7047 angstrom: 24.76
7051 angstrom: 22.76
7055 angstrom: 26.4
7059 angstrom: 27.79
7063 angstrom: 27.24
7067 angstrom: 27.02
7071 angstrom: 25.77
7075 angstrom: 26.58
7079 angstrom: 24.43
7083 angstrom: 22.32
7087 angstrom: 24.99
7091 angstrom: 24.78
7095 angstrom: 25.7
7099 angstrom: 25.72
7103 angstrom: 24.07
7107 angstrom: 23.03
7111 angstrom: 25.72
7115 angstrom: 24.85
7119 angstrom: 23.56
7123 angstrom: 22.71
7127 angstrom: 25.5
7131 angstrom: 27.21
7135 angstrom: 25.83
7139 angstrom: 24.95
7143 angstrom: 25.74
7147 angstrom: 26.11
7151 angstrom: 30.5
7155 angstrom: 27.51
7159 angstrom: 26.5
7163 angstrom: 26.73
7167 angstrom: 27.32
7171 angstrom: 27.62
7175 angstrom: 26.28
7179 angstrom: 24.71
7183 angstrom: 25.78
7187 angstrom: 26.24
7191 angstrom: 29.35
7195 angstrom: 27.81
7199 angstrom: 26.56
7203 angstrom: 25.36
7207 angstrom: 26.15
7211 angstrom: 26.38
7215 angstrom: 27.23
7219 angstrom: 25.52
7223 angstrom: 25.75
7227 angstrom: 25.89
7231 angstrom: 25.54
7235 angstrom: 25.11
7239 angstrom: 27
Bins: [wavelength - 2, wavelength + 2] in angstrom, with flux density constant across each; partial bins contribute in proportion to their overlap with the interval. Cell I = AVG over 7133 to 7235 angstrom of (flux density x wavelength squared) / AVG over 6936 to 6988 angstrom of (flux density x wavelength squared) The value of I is 1.22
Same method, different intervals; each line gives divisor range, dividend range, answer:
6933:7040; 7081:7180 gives 1.11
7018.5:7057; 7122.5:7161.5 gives 1.09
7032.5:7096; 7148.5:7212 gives 1.09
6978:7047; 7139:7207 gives 1.15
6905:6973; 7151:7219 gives 1.16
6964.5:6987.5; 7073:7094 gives 1.21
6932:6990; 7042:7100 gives 1.13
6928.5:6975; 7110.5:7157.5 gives 1.12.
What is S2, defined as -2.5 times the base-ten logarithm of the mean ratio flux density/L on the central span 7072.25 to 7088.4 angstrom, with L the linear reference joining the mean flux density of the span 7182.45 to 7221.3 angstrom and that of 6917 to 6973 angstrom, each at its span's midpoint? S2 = 0.04 mag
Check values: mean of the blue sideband 24.4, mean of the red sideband 26.7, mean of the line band 24.6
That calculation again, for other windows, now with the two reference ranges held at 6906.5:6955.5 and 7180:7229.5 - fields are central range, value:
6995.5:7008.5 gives 0.03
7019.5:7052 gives 0.04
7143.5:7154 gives -0.07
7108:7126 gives 0.08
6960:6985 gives 0.18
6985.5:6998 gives 0.06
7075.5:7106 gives 0.06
